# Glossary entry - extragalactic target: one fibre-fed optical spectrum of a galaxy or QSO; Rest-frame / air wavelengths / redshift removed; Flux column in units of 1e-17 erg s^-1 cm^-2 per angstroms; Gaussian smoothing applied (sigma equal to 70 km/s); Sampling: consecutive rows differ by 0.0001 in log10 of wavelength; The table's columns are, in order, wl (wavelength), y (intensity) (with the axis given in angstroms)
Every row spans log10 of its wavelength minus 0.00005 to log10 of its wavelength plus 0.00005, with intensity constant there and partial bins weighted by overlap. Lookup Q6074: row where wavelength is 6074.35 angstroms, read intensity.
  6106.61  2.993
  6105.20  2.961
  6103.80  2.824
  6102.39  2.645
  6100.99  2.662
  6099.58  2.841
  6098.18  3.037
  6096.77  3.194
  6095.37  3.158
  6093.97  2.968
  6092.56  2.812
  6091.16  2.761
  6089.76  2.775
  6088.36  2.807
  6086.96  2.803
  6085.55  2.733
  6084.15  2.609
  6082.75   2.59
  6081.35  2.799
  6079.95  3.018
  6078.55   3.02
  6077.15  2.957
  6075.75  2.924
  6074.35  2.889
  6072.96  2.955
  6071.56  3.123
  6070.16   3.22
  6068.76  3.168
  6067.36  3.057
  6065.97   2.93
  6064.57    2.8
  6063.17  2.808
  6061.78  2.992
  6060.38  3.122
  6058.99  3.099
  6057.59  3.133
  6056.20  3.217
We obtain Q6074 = 2.889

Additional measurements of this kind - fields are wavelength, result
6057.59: 3.133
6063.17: 2.808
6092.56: 2.812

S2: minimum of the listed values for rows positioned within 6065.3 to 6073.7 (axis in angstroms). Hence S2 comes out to 2.93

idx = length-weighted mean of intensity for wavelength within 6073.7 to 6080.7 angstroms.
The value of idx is 2.96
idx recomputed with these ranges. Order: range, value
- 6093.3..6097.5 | 3.11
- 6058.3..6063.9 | 3.01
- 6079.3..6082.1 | 2.9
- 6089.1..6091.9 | 2.77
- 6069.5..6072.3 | 3.16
